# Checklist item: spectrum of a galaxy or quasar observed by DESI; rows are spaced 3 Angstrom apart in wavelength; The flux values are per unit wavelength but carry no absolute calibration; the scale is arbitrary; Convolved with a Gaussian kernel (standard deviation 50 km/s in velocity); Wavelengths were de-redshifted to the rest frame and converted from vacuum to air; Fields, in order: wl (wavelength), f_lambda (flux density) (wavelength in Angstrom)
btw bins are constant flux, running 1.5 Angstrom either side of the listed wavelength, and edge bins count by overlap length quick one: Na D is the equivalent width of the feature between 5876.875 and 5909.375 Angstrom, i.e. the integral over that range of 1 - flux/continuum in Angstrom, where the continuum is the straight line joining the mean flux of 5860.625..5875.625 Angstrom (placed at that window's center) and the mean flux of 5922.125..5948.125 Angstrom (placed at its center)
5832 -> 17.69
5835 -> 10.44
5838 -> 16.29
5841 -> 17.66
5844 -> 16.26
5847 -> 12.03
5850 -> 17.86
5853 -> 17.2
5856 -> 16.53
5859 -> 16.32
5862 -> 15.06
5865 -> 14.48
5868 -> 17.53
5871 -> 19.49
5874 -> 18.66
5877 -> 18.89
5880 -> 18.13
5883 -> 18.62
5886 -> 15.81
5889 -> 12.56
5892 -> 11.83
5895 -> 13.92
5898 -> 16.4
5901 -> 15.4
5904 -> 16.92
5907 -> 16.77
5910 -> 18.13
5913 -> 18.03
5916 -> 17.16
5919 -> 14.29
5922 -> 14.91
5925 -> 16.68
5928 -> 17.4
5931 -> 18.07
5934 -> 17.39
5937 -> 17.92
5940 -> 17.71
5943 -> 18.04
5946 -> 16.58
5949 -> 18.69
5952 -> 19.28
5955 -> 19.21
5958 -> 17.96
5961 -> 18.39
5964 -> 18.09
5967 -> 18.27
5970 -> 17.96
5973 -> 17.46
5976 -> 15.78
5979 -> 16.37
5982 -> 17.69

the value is 2.5 Angstrom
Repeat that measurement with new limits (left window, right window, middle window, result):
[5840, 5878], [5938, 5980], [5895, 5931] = 1.7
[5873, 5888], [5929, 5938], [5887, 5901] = 3.0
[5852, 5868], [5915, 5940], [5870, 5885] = -2.2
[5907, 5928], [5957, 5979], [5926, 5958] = -1.7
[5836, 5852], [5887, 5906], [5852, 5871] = -1.2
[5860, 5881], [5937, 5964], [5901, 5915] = 0.4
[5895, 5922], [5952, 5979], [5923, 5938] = -0.4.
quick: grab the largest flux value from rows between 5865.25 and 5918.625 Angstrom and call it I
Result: 19.49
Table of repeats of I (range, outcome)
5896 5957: 19.28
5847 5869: 17.86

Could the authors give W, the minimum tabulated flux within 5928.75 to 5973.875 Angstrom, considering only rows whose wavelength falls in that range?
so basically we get 16.58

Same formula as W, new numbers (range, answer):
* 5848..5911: 11.83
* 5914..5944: 14.29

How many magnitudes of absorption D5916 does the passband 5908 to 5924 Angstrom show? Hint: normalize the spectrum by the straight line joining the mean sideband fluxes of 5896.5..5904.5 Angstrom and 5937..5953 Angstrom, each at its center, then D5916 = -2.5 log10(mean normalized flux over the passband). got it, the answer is 0.017 mag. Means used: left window 16.2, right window 18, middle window 16.5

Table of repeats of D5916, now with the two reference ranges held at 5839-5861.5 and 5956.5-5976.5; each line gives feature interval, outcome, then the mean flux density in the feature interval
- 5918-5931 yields 0.07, 16.1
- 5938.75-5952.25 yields -0.03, 18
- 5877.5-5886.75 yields -0.07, 17.8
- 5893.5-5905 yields 0.09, 15.6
